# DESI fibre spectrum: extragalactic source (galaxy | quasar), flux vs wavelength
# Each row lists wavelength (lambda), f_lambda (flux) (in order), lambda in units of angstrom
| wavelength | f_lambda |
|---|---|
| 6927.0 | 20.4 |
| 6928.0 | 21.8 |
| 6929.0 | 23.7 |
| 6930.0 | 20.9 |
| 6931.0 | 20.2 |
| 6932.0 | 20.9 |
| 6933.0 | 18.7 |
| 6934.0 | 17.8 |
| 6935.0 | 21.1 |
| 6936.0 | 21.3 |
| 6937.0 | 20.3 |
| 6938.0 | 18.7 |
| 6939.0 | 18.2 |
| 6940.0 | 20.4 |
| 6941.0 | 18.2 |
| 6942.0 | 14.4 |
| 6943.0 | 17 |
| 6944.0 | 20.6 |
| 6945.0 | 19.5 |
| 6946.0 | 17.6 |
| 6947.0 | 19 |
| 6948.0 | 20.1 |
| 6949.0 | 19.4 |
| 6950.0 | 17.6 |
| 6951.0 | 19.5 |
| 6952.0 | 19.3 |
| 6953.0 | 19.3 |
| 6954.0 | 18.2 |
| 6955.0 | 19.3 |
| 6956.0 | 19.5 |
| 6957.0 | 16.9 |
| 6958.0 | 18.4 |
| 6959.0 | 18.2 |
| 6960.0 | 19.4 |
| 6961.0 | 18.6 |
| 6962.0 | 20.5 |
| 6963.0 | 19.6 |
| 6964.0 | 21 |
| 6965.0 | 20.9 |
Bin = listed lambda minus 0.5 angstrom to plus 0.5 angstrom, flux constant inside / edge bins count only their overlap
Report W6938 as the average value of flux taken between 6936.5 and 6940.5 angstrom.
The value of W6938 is 19.4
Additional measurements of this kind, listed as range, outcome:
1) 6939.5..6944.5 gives 18.1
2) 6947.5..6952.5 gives 19.2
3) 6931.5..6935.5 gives 19.6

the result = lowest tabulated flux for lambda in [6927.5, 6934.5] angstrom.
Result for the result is 17.8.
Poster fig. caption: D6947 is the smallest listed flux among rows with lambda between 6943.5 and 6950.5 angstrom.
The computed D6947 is 17.6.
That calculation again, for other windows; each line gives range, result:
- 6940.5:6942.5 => 14.4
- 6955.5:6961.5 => 16.9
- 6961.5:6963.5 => 19.6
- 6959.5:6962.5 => 18.6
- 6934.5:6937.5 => 20.3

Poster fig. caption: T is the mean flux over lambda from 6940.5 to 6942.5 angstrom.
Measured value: 16.3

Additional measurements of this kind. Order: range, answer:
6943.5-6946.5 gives 19.2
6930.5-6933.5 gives 19.9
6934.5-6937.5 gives 20.9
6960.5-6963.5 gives 19.6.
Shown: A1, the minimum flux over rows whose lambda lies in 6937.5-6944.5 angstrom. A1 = 14.4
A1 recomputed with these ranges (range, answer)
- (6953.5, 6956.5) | 18.2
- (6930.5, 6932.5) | 20.2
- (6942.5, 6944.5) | 17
